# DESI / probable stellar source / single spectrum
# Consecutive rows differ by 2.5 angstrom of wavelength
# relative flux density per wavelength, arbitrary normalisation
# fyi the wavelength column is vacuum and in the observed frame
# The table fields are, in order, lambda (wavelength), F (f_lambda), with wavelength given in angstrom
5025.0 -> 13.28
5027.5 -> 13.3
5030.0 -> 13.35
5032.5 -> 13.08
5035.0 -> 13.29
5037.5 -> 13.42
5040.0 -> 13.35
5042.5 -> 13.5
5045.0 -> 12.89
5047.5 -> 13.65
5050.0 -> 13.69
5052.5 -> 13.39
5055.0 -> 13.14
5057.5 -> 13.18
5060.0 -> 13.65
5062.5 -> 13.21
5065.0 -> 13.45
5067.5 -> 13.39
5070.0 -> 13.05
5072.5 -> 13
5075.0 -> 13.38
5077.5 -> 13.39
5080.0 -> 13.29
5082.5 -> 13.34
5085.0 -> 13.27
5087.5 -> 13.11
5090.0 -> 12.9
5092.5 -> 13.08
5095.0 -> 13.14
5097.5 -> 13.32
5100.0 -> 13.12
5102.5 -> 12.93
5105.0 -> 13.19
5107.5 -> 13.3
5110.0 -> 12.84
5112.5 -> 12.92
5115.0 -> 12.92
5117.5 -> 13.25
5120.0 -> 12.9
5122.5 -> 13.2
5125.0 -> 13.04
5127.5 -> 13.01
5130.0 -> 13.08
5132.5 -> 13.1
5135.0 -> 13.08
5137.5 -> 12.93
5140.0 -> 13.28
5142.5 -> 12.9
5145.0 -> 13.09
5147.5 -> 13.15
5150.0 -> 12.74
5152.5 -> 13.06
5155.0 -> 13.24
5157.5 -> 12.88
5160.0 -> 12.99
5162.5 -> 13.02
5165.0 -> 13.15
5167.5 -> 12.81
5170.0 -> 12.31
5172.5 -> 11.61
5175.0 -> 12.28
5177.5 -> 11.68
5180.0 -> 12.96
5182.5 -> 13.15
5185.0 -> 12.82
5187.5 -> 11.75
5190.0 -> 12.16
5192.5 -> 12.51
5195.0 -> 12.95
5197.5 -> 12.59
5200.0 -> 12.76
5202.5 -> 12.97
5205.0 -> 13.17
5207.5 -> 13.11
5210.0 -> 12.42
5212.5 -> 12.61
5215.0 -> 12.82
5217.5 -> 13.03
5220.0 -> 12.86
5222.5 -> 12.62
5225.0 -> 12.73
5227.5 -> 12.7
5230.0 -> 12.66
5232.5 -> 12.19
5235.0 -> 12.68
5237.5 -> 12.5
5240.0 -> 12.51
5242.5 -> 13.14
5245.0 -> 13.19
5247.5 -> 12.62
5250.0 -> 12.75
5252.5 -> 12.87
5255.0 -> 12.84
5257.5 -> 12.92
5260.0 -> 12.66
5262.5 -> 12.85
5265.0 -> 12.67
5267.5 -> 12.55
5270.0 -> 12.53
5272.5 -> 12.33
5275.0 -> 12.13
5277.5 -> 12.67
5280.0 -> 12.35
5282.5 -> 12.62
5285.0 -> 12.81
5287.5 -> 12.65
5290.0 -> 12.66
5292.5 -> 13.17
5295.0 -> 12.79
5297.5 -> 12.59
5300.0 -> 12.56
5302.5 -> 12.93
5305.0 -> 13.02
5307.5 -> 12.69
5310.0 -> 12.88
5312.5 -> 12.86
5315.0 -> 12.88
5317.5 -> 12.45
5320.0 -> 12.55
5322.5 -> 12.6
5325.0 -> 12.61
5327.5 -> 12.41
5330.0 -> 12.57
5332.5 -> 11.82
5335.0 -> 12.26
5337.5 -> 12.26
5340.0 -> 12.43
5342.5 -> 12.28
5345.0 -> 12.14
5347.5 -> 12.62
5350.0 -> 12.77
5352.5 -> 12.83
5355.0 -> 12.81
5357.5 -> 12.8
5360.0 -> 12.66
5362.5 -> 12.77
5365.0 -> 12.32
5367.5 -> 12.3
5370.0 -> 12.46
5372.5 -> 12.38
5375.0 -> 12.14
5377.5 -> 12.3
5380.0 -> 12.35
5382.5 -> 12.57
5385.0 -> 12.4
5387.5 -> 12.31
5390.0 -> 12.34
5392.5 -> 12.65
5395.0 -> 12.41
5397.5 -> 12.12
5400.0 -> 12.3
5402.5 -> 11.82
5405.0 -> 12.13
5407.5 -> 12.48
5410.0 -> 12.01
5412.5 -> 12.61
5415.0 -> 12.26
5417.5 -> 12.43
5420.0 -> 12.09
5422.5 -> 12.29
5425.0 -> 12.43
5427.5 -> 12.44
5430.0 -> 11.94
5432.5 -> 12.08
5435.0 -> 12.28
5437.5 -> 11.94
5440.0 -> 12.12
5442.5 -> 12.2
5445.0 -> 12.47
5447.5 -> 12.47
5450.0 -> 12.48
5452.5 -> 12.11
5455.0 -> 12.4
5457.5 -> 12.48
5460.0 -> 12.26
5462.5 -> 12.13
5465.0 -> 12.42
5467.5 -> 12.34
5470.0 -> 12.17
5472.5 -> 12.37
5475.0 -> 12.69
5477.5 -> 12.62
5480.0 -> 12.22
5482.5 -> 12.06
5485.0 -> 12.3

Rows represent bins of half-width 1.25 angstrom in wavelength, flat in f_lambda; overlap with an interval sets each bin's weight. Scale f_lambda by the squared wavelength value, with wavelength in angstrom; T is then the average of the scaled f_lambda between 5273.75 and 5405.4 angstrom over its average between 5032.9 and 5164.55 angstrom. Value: 1.04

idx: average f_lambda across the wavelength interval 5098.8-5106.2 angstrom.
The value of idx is 13.1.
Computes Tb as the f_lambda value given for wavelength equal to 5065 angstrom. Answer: 13.45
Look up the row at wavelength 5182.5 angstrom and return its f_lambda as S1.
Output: 13.15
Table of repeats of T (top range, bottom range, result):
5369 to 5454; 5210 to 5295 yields 1.03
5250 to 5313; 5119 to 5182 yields 1.04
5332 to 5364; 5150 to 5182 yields 1.06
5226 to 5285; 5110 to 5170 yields 1.02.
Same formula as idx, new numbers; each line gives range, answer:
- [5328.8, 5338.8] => 12.2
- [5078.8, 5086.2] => 13.3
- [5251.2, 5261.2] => 12.8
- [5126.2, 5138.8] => 13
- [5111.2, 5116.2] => 12.9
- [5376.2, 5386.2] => 12.4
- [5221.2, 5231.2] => 12.7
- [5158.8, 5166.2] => 13.1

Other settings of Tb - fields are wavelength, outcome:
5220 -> 12.86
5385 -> 12.4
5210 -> 12.42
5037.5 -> 13.42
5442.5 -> 12.2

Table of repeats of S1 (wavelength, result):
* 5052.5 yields 13.39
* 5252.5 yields 12.87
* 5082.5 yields 13.34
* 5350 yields 12.77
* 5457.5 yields 12.48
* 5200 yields 12.76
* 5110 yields 12.84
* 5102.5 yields 12.93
